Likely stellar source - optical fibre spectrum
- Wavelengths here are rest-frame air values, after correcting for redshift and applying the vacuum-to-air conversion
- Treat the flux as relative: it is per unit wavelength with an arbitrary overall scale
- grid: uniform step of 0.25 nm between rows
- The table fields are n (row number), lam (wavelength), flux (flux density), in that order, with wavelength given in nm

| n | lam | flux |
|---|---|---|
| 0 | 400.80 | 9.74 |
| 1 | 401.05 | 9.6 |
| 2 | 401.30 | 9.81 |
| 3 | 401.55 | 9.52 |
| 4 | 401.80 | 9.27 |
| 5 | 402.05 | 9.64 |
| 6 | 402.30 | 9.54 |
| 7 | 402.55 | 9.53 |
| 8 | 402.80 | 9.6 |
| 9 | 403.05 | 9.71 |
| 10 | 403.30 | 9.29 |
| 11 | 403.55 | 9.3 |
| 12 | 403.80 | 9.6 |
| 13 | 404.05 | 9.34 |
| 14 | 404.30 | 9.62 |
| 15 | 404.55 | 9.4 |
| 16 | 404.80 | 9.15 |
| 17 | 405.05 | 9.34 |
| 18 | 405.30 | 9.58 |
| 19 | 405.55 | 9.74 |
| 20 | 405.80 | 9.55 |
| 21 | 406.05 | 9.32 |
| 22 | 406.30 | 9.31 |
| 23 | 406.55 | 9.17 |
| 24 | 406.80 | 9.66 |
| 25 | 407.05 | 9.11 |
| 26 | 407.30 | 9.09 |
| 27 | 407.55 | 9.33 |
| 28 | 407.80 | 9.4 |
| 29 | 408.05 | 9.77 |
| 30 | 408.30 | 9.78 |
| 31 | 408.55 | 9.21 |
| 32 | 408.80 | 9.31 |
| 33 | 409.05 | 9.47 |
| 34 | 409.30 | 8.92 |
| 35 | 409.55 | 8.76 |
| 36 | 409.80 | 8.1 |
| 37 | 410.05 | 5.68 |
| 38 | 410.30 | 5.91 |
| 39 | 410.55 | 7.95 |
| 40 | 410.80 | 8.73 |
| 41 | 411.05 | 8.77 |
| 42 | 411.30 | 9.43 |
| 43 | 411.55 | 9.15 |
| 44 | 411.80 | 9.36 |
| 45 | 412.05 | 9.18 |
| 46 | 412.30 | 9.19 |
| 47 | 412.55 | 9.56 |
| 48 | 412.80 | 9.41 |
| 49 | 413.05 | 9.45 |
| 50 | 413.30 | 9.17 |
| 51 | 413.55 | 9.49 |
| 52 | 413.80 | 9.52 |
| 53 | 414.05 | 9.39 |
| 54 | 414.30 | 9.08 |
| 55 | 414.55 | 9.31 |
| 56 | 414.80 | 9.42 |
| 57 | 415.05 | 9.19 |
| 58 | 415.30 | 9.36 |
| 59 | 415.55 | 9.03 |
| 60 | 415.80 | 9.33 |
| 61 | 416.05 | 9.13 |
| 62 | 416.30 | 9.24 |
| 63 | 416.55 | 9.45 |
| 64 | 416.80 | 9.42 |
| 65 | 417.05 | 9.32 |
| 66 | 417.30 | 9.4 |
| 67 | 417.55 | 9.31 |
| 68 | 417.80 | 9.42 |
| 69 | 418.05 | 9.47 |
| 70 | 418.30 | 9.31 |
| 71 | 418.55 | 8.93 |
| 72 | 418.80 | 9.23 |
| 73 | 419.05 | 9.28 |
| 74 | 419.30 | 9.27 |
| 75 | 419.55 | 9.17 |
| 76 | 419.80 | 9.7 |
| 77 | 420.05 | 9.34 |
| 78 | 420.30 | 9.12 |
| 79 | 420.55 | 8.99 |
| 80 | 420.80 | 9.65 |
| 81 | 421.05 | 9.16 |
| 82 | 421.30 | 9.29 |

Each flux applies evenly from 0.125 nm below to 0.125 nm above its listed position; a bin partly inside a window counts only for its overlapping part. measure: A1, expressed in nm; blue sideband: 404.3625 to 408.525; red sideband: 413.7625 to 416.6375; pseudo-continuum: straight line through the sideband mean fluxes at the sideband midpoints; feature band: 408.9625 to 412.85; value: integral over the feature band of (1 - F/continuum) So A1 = 0.32 nm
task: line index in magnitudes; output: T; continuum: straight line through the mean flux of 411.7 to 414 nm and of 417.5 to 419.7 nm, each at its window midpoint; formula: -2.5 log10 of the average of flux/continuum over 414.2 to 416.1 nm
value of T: 0.01 mag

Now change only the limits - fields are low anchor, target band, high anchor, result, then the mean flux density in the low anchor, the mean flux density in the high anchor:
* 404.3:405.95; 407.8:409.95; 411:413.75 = 0.03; 9.47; 9.31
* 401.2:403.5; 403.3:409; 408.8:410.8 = -0.08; 9.53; 7.98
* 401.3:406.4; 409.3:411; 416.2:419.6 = 0.22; 9.48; 9.3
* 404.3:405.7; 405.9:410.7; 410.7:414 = 0.07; 9.46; 9.27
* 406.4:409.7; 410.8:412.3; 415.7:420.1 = 0.02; 9.3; 9.32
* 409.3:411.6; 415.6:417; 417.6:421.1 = -0.05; 8.06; 9.29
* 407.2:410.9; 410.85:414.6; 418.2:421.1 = -0.05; 8.62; 9.26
